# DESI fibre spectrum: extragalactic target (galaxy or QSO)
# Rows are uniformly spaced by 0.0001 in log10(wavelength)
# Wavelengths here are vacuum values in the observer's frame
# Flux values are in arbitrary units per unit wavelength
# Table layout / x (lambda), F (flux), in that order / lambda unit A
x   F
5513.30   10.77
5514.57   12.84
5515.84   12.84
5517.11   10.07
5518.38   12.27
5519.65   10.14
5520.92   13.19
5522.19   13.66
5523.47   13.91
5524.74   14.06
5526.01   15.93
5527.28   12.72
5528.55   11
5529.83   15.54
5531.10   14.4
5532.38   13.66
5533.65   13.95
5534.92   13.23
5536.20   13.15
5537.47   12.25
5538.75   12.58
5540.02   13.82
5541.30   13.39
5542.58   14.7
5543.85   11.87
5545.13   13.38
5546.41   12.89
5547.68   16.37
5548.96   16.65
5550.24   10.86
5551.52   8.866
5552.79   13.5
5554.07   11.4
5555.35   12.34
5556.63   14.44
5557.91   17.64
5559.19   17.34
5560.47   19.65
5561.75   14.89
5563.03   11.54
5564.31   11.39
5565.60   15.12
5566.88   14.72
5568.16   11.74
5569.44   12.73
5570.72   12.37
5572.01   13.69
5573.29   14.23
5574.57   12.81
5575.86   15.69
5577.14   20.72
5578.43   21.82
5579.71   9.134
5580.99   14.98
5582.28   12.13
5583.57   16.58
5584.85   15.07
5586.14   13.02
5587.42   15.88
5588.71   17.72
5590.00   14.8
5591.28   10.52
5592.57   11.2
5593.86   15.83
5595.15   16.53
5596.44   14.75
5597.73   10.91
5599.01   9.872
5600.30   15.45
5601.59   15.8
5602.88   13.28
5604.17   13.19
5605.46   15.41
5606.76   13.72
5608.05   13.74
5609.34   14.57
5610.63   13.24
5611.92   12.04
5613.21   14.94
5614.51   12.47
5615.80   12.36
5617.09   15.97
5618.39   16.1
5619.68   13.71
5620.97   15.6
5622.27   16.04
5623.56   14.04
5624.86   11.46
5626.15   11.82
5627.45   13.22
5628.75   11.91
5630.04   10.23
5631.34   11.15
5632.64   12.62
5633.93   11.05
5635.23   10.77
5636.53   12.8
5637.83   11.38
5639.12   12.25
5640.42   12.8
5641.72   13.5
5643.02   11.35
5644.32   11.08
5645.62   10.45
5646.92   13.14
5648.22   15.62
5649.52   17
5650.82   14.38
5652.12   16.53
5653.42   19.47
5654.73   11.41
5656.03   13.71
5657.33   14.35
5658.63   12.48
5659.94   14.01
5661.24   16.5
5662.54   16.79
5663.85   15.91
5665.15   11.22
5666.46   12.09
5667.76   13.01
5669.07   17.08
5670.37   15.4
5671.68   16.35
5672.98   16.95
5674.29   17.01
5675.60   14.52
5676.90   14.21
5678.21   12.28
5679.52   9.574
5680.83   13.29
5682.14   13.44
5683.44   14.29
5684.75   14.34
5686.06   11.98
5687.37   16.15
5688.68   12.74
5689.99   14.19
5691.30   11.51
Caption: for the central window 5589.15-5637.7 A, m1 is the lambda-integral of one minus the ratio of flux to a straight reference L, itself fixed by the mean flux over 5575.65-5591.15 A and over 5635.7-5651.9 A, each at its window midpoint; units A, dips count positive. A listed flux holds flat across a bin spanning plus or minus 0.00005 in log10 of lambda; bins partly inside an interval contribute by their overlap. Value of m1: 3.22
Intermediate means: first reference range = 15.5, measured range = 13.3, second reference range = 13.1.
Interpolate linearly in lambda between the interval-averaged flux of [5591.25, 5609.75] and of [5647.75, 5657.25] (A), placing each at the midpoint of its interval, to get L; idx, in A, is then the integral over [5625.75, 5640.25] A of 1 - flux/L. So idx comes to 2.9 A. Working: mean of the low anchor 13.7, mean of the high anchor 15.4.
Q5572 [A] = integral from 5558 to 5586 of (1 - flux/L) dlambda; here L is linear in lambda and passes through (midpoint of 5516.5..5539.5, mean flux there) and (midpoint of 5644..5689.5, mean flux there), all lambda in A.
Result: -2.6 A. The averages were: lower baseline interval 13.1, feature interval 14.7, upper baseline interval 14.3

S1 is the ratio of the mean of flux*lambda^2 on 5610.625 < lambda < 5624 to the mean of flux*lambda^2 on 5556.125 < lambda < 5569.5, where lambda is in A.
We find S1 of 1.0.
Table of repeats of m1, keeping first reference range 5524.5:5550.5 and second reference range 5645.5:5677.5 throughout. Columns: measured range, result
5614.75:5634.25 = 1.8 A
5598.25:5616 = 0.9 A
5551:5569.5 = 0.0 A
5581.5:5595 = -0.2 A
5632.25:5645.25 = 2.4 A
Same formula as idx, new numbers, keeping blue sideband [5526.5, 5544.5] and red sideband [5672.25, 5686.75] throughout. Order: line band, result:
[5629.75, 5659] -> 1.4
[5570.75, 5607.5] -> -2.5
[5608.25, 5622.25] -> -0.6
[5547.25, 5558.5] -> -0.1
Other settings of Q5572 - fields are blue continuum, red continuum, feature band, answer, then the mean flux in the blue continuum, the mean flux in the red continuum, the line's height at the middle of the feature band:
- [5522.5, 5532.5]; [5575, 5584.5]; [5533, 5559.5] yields 1.9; 13.9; 15.8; 14.6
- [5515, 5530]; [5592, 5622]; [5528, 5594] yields -3.2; 12.9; 14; 13.4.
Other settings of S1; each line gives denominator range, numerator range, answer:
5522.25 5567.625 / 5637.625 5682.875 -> 1.06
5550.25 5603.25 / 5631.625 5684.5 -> 1.00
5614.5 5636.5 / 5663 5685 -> 1.11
